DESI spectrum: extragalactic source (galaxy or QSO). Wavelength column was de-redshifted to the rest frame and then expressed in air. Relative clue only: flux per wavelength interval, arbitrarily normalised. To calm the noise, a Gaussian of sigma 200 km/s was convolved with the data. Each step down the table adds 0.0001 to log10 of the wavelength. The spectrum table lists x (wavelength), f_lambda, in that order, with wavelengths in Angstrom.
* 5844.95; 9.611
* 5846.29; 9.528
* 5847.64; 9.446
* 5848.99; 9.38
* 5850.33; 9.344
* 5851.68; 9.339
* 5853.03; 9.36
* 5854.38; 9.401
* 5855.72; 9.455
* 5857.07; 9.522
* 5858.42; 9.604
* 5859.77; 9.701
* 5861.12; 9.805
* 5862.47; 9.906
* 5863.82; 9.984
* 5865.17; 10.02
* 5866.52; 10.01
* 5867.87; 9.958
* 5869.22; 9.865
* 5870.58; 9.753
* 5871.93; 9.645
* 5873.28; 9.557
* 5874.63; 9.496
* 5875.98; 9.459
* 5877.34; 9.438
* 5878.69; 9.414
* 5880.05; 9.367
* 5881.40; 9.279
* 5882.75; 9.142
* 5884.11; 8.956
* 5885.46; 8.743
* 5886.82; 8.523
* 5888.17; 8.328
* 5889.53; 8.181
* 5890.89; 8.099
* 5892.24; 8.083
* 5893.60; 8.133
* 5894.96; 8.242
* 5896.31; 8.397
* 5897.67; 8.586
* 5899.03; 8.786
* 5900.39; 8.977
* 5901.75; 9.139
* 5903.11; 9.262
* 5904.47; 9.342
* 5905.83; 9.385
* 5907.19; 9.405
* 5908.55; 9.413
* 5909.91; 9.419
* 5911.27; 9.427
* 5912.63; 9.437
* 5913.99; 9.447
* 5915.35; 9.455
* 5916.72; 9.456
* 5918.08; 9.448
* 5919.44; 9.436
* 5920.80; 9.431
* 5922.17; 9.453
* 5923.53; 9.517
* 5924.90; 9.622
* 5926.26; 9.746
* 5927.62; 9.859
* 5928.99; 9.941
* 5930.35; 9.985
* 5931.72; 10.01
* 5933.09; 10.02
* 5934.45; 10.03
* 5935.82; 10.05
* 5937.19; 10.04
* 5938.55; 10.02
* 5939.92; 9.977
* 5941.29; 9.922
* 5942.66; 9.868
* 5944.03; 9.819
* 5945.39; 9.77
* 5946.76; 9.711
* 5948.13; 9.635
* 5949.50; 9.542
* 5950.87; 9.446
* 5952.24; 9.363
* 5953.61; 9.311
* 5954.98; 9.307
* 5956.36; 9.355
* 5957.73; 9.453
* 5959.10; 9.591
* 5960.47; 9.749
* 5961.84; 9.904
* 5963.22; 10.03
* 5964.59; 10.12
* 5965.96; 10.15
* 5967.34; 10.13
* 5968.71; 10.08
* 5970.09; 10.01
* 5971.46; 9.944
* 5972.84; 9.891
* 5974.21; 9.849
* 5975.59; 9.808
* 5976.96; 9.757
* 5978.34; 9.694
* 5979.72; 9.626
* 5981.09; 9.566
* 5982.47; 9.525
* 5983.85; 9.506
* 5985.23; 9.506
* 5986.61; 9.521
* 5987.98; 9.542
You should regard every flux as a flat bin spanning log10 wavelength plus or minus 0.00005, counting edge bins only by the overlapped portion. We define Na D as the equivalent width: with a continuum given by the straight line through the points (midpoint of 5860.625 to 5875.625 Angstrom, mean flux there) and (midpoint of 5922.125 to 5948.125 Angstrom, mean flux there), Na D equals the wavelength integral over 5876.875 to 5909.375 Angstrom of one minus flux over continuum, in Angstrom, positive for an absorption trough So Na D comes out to 3.2 Angstrom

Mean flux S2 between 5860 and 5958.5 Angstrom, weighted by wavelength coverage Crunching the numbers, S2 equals 9.42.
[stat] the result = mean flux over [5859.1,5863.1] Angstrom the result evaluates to 9.8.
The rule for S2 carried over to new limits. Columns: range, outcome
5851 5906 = 9.21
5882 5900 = 8.49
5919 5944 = 9.83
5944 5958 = 9.51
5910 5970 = 9.72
